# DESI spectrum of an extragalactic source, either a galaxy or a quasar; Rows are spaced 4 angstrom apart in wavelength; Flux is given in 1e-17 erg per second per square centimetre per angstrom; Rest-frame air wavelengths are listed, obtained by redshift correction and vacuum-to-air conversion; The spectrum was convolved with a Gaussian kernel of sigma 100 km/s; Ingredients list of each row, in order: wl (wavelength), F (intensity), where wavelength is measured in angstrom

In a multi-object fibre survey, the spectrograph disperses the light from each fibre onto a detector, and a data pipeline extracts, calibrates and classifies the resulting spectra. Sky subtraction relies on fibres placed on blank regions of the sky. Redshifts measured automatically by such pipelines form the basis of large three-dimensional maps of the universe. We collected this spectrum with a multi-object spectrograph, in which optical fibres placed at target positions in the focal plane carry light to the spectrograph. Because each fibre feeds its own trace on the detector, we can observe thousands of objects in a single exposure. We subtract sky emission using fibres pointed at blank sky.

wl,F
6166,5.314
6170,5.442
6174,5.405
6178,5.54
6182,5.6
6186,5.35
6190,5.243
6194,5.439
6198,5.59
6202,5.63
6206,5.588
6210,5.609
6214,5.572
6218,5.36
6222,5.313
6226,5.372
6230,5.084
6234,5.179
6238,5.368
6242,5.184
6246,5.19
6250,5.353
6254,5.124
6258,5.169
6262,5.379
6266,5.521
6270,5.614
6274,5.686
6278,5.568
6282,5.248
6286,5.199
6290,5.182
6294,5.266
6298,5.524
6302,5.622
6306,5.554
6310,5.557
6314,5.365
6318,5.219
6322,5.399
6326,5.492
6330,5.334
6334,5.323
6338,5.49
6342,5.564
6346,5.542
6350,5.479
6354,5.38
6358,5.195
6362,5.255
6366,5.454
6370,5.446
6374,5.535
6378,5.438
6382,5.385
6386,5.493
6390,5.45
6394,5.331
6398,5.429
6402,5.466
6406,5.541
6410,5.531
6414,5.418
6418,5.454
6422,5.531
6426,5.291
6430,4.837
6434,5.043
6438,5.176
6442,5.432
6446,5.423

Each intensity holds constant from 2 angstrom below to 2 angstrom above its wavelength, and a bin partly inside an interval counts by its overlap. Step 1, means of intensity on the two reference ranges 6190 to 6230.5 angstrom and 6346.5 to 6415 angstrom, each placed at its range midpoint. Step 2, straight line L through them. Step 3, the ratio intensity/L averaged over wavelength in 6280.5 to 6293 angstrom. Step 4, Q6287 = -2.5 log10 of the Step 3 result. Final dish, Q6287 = 0.05 mag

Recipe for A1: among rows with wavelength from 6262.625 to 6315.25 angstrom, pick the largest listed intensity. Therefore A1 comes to 5.686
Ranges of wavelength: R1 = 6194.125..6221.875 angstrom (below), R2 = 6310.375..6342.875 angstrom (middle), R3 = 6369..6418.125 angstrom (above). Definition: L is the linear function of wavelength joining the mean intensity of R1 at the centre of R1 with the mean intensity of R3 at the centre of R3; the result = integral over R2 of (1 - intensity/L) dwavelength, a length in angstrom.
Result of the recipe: 0.5 angstrom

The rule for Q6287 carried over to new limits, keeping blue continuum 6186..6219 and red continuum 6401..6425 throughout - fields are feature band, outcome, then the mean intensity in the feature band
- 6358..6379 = 0.02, 5.4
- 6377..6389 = 0.01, 5.44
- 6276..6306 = 0.02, 5.38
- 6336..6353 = 0.00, 5.51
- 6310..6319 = 0.03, 5.36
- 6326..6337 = 0.02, 5.37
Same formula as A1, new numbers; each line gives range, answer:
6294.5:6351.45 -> 5.622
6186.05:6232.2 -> 5.63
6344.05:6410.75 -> 5.542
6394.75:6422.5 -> 5.541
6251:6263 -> 5.379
